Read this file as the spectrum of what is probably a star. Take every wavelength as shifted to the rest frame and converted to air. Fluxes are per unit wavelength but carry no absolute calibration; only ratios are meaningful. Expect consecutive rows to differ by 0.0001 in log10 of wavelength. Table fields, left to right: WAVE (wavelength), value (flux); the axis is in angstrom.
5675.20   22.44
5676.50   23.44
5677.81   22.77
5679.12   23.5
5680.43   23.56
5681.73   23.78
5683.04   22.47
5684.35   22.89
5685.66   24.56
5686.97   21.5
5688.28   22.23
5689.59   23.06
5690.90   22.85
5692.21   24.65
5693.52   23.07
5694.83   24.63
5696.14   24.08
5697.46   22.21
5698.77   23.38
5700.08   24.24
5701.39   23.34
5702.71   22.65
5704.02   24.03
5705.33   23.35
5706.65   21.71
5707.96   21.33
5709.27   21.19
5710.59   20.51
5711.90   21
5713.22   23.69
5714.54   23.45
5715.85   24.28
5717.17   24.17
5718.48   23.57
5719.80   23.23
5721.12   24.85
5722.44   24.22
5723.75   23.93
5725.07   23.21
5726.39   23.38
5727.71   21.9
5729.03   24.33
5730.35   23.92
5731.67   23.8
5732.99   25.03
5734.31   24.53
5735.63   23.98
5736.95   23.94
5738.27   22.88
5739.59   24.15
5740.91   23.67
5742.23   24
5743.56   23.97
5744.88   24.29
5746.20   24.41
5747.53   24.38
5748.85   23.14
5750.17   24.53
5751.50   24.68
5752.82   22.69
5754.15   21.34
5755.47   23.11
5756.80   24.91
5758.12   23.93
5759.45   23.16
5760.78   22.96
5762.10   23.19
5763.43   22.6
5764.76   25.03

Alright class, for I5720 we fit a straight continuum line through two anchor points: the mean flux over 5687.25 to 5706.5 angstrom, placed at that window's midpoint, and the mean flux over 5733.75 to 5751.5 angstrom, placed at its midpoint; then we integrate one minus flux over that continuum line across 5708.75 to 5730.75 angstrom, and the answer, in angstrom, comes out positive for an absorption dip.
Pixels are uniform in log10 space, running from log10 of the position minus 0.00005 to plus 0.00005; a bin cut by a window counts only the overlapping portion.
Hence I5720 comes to 0.4 angstrom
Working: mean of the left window 23.3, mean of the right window 24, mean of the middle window 23.2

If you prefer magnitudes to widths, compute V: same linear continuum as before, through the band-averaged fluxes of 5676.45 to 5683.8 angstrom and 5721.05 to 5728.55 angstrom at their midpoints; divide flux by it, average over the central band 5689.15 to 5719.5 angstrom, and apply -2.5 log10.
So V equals 0.014 mag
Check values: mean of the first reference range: 23.2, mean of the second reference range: 23.5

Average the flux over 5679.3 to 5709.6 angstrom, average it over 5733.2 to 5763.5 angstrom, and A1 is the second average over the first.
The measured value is 1.03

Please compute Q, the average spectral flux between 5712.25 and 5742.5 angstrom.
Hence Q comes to 23.8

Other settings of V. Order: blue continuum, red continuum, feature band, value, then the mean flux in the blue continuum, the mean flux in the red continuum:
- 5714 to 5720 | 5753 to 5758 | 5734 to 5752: -0.03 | 23.8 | 23.2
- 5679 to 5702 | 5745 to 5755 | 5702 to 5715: 0.06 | 23.3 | 23.6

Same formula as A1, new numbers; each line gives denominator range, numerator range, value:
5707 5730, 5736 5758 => 1.03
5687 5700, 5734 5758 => 1.02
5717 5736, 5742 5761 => 0.99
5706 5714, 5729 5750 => 1.11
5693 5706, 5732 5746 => 1.02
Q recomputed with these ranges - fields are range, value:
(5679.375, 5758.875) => 23.4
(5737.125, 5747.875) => 24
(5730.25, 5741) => 24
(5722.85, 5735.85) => 23.8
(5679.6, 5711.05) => 23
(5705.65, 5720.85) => 22.6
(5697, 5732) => 23.1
